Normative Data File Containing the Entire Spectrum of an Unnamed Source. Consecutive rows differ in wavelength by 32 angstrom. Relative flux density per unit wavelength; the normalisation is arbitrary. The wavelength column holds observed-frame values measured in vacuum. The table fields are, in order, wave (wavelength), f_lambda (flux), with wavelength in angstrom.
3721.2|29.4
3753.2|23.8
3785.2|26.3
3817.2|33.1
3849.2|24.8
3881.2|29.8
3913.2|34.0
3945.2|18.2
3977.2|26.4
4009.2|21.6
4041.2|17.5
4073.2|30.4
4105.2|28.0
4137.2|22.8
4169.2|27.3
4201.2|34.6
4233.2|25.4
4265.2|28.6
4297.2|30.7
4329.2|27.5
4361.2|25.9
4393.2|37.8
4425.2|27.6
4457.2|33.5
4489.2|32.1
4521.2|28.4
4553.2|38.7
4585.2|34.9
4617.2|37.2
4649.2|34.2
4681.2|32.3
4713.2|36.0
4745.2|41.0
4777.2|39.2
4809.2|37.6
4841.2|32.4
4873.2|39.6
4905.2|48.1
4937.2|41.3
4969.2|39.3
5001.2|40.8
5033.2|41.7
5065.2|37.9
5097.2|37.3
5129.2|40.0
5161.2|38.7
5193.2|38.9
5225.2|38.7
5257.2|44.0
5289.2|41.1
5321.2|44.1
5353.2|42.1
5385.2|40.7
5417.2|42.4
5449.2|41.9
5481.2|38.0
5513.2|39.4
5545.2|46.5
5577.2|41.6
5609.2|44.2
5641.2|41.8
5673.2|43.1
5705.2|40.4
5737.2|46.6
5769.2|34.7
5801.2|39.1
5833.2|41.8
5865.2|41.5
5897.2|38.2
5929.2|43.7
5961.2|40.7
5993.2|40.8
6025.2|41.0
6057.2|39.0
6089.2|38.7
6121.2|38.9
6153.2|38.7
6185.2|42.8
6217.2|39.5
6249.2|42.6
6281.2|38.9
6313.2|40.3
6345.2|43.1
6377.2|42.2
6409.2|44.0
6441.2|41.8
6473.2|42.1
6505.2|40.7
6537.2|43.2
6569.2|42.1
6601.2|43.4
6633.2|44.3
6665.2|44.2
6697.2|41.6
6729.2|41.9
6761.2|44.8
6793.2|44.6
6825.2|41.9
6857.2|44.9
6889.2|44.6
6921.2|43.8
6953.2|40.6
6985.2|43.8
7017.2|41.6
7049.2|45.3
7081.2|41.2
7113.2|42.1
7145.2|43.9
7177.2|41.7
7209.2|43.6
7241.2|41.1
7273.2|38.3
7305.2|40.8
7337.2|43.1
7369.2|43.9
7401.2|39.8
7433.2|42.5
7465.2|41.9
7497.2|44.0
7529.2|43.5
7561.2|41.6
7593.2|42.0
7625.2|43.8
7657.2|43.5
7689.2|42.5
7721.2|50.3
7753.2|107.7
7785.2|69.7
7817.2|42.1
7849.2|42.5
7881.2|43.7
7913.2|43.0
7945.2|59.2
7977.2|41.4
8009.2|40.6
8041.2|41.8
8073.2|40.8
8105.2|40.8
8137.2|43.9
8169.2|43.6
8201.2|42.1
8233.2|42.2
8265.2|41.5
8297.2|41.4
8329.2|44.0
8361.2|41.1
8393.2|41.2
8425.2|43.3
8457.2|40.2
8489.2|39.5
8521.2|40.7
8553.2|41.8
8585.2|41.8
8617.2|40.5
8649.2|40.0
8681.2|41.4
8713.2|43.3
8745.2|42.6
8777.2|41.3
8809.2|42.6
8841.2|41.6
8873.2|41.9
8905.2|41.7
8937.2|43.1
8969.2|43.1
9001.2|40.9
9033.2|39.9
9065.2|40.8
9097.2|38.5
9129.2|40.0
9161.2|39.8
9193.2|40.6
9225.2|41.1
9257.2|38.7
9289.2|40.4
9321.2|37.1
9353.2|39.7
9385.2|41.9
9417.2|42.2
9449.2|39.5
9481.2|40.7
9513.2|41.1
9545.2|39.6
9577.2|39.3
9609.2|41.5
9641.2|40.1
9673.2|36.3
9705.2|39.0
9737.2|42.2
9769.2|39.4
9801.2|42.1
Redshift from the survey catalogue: 0.18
